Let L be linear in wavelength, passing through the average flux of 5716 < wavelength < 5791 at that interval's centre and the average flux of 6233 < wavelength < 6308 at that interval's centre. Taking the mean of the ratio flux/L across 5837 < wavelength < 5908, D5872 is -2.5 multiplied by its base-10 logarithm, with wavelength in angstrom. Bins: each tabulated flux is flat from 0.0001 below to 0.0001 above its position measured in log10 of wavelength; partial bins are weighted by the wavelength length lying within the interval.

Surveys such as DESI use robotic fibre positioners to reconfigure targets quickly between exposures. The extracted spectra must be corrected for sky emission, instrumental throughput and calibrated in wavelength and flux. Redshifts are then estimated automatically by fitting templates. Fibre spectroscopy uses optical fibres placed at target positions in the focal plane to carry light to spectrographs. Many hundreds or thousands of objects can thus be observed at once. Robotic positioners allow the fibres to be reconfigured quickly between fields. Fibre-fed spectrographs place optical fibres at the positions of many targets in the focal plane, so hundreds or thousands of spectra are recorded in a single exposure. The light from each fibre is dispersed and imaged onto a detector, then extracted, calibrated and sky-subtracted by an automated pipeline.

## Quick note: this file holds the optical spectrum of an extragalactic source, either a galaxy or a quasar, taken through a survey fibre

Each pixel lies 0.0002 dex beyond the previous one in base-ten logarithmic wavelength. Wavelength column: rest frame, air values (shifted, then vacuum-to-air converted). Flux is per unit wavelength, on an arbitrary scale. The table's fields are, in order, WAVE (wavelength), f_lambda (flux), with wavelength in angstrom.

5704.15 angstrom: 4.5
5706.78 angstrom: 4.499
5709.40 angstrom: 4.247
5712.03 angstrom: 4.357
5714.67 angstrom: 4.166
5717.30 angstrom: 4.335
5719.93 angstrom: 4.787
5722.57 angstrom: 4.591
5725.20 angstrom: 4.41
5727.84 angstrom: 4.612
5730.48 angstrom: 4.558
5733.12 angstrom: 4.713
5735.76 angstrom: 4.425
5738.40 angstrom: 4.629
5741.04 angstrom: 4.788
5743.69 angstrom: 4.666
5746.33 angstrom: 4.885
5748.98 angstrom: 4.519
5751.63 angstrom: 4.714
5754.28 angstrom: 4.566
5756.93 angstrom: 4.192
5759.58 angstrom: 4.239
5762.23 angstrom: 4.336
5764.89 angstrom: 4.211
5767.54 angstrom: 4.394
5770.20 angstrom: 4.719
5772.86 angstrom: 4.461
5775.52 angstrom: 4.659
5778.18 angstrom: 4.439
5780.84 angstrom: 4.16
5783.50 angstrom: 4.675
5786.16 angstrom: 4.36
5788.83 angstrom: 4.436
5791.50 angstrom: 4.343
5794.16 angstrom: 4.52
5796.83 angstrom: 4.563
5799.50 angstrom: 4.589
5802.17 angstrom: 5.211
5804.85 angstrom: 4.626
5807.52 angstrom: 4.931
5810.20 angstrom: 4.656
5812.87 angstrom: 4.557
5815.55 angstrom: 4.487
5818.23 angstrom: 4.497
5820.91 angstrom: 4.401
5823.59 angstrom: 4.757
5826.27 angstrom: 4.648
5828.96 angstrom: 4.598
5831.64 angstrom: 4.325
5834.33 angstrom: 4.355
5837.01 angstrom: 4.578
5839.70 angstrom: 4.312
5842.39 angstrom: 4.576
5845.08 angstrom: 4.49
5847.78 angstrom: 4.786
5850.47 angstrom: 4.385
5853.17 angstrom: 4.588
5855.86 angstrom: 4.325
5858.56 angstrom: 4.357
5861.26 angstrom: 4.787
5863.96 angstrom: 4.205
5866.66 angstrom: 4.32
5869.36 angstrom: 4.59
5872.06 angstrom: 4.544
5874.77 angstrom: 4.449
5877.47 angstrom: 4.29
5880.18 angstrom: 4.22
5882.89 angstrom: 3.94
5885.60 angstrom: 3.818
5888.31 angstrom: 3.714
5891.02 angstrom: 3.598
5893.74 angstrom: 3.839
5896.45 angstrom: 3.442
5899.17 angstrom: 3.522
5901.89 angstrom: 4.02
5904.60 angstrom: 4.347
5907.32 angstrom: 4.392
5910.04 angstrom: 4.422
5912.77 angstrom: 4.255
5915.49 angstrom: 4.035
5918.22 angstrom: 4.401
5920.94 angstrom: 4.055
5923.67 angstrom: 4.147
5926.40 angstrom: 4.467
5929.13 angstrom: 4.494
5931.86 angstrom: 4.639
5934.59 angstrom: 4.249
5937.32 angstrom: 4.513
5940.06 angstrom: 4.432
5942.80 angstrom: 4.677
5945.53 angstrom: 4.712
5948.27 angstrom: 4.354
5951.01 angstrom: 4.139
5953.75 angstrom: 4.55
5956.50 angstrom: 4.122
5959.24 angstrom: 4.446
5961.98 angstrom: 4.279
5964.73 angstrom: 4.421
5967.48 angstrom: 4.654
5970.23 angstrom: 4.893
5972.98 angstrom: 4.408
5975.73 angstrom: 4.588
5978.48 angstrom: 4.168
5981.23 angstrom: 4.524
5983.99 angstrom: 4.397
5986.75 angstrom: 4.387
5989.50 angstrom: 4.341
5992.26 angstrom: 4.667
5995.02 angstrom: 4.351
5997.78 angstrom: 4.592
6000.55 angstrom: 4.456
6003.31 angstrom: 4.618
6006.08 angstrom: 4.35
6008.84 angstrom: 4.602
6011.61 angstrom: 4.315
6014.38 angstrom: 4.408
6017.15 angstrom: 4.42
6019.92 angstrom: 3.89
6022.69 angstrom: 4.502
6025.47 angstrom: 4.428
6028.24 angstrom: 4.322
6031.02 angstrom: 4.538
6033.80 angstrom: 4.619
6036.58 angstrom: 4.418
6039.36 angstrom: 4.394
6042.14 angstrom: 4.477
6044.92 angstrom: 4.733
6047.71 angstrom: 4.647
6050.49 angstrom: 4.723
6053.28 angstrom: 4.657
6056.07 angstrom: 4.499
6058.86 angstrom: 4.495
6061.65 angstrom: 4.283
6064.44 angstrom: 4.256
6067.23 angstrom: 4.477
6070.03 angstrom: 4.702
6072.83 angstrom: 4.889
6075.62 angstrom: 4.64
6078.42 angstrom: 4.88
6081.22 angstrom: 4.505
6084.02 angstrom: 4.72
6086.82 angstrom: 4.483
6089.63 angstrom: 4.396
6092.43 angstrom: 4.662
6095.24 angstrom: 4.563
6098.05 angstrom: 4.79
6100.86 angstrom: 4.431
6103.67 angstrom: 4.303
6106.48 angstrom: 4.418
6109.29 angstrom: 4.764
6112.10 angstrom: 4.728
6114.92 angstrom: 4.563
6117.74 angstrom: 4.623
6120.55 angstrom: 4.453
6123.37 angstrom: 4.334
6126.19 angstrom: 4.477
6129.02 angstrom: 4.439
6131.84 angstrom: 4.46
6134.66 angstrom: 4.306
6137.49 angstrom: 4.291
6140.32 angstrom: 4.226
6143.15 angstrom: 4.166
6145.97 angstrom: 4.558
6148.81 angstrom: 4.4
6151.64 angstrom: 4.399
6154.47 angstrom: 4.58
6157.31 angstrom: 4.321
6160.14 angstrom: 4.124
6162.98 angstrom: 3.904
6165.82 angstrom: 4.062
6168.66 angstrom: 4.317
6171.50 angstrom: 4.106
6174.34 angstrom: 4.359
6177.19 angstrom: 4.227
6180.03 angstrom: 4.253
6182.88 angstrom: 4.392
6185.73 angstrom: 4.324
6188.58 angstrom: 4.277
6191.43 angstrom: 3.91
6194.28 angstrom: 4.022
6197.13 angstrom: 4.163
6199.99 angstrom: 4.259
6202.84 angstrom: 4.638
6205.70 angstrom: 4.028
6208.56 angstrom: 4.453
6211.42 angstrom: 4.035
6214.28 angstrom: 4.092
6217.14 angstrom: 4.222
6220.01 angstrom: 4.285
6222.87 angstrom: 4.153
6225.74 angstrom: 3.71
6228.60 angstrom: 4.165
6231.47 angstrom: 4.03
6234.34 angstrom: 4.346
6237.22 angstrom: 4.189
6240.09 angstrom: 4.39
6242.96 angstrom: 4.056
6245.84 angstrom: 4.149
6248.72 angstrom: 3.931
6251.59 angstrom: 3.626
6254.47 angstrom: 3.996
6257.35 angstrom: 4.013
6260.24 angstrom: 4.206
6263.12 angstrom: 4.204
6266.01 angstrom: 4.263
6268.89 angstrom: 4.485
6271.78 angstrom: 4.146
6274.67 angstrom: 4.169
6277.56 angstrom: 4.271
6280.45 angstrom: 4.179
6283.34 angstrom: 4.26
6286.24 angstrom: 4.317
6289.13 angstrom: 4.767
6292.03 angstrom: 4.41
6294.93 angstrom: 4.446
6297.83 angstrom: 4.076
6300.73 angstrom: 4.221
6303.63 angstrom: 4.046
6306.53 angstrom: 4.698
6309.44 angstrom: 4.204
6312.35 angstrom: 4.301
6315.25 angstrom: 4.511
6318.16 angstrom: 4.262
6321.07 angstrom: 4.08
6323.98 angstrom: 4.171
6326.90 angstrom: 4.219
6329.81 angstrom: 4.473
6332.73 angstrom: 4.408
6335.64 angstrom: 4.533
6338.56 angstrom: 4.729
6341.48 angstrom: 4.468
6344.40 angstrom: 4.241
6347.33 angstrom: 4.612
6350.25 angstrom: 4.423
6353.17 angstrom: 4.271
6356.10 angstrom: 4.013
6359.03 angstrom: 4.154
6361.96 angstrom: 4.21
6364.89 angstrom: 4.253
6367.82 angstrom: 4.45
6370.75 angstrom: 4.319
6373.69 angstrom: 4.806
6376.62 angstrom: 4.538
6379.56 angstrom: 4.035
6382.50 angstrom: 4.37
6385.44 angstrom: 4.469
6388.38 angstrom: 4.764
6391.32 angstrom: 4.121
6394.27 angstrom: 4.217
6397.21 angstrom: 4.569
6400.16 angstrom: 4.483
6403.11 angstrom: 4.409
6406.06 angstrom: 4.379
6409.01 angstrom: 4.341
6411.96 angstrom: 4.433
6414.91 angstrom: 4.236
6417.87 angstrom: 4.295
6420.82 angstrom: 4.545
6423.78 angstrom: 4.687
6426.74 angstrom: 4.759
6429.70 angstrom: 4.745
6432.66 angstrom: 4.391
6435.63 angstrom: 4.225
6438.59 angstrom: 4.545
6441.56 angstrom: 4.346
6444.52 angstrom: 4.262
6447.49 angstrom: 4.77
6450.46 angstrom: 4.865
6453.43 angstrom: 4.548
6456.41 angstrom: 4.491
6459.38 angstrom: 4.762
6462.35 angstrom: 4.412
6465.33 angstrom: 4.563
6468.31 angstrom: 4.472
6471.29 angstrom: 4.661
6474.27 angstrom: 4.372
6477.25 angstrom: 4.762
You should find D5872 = 0.05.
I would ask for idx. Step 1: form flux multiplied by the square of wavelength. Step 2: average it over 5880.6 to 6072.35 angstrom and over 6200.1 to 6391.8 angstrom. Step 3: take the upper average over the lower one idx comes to 1.1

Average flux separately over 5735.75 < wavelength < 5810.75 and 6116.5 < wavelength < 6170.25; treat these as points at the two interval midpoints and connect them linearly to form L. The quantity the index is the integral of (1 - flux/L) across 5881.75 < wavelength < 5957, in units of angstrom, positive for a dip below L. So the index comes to 4.61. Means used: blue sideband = 4.55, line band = 4.19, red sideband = 4.34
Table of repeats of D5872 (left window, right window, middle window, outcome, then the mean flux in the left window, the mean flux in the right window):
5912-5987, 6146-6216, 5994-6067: -0.028 mag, 4.41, 4.24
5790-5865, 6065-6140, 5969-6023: 0.025 mag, 4.55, 4.54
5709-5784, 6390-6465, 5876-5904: 0.166 mag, 4.5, 4.48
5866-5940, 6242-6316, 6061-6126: -0.089 mag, 4.18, 4.23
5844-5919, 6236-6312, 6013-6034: -0.041 mag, 4.21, 4.22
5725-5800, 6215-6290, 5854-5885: 0.019 mag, 4.51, 4.17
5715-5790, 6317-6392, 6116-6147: 0.006 mag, 4.51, 4.36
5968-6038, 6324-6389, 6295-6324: 0.031 mag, 4.45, 4.39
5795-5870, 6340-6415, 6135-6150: 0.031 mag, 4.55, 4.37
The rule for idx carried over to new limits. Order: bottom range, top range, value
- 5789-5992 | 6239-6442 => 1.15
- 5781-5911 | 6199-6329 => 1.11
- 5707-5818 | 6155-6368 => 1.11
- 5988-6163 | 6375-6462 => 1.11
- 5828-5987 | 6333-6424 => 1.18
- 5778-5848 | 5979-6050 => 1.05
